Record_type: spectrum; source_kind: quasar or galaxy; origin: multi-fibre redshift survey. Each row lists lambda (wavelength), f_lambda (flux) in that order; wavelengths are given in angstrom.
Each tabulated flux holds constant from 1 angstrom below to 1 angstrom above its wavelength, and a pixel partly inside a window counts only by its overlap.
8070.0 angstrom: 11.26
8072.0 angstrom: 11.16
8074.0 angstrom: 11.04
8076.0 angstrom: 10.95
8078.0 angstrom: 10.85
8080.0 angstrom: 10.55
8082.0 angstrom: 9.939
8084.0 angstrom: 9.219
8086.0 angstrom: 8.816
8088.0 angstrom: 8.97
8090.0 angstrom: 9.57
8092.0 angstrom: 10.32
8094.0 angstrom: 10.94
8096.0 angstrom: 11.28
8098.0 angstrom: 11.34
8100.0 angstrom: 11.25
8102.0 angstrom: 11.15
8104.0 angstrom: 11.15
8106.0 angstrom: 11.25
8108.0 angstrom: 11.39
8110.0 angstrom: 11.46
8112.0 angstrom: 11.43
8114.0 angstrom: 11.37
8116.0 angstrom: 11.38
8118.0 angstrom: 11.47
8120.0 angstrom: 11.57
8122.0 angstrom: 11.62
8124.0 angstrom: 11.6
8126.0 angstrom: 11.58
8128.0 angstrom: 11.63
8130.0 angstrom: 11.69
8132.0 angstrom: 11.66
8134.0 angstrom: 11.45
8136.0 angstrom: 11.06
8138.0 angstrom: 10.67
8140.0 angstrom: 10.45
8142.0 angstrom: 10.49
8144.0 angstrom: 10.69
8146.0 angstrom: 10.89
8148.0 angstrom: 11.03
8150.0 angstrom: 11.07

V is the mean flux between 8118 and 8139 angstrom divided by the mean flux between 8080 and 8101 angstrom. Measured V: 1.12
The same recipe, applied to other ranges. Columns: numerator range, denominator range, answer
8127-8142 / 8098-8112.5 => 0.99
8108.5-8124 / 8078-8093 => 1.18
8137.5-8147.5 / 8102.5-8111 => 0.94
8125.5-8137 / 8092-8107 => 1.03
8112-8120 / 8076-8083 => 1.09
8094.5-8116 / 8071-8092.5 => 1.12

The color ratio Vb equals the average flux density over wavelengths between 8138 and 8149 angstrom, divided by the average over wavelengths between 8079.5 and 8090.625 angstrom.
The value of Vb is 1.13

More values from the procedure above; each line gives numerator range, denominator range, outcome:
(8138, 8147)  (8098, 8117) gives 0.94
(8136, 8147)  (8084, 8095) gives 1.10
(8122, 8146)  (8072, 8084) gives 1.06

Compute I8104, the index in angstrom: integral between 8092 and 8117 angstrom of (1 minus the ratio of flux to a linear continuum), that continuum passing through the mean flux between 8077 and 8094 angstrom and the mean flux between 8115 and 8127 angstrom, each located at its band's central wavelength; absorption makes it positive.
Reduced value -1.2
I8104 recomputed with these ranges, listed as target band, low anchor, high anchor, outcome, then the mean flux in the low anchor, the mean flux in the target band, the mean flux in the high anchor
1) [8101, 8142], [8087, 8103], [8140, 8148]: -2.6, 10.6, 11.3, 10.7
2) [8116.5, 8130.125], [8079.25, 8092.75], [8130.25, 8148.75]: -1.3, 9.6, 11.6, 11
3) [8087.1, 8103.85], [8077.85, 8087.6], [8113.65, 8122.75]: -0.4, 9.73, 10.6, 11.5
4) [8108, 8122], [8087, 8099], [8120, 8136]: -0.4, 10.4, 11.5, 11.6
